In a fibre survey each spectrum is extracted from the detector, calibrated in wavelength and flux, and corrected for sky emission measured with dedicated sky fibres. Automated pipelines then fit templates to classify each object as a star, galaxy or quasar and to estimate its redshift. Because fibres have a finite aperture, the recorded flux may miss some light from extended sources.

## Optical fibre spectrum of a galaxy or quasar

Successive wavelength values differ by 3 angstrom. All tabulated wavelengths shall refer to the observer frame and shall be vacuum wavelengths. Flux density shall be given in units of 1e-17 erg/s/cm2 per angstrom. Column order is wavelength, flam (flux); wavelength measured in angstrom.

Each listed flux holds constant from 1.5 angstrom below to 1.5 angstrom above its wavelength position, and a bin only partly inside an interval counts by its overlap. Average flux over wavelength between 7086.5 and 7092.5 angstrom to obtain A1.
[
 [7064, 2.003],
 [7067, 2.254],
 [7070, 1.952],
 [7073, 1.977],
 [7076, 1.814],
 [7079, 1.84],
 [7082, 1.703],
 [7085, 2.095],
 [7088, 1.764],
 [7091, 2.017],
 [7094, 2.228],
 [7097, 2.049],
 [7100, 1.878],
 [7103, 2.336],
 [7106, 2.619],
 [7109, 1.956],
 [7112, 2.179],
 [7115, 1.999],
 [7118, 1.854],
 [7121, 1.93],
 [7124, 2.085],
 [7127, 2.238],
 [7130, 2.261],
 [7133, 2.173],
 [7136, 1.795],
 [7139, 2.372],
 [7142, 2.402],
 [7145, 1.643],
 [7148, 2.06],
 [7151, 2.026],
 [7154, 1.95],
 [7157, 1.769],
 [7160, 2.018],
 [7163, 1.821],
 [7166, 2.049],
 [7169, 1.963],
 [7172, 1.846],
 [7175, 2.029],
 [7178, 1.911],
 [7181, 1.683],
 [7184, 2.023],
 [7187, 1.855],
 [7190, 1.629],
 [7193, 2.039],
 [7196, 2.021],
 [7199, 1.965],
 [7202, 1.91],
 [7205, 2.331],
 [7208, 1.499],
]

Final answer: 1.89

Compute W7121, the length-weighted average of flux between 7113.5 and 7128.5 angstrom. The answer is 2.02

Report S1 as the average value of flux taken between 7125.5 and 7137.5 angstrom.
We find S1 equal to 2.12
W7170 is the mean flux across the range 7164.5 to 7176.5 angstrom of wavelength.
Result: 1.97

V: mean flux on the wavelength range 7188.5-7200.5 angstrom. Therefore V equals 1.91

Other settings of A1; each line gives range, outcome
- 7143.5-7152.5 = 1.91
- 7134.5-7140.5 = 2.08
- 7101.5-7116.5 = 2.22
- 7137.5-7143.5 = 2.39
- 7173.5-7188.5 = 1.9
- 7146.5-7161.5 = 1.96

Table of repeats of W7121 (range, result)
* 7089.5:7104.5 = 2.1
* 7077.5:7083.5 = 1.77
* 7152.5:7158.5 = 1.86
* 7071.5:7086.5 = 1.89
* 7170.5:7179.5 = 1.93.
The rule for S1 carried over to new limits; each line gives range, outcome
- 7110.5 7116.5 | 2.09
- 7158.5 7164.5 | 1.92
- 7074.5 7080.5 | 1.83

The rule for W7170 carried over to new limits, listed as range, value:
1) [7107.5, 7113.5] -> 2.07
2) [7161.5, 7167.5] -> 1.93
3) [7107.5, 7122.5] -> 1.98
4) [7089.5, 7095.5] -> 2.12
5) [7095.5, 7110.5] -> 2.17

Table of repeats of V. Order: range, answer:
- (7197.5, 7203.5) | 1.94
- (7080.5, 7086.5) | 1.9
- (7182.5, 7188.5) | 1.94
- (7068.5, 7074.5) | 1.96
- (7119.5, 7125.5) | 2.01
